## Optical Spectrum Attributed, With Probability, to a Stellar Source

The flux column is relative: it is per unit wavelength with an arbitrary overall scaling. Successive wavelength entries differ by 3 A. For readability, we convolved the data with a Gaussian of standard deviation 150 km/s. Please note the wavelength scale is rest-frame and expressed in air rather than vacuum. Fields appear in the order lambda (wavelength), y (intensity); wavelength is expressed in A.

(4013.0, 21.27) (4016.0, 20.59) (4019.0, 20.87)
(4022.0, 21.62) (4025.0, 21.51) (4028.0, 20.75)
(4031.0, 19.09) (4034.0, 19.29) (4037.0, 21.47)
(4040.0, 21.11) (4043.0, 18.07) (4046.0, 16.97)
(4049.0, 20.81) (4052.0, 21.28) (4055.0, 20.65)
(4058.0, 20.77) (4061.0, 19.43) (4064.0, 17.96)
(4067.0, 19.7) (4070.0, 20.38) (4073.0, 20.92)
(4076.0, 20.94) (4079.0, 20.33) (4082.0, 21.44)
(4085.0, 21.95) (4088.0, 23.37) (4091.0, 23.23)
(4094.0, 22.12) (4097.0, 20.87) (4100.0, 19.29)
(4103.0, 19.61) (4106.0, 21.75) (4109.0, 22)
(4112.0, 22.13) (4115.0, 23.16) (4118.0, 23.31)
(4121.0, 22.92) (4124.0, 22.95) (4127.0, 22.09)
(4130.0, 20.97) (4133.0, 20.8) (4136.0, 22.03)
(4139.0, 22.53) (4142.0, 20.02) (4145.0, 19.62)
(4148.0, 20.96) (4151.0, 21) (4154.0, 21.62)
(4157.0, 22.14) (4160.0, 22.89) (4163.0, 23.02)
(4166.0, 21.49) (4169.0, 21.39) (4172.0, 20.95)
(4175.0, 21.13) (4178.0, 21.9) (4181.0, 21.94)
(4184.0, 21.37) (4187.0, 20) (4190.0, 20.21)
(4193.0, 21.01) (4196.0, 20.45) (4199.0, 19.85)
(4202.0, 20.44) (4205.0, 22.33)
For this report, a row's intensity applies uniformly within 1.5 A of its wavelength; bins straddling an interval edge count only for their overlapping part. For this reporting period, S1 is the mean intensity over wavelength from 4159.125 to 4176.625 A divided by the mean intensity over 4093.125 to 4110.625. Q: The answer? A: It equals 1.0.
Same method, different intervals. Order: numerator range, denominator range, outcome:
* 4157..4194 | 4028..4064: 1.08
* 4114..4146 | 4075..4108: 1.02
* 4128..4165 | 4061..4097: 1.02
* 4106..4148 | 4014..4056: 1.08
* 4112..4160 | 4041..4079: 1.10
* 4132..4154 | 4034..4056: 1.05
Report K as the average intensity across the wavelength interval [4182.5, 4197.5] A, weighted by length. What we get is 20.6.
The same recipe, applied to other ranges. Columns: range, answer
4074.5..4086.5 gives 21.2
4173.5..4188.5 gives 21.3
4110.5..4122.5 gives 22.9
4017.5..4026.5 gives 21.3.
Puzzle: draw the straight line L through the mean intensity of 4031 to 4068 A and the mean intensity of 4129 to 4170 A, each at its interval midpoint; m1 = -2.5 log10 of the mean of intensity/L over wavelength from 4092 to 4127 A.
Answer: -0.05 mag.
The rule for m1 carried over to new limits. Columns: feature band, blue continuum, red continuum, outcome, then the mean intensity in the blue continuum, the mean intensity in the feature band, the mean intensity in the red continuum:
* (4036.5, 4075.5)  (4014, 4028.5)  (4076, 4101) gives 0.07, 21.1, 19.9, 21.6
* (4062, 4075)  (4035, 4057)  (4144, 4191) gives 0.03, 20.1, 19.8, 21.4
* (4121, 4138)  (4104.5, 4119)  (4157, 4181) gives 0.02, 22.4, 21.9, 21.9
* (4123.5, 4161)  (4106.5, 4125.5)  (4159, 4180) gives 0.04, 22.7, 21.5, 21.8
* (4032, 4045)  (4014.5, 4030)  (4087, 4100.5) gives 0.07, 21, 19.8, 21.9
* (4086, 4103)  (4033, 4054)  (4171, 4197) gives -0.07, 19.9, 21.6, 21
